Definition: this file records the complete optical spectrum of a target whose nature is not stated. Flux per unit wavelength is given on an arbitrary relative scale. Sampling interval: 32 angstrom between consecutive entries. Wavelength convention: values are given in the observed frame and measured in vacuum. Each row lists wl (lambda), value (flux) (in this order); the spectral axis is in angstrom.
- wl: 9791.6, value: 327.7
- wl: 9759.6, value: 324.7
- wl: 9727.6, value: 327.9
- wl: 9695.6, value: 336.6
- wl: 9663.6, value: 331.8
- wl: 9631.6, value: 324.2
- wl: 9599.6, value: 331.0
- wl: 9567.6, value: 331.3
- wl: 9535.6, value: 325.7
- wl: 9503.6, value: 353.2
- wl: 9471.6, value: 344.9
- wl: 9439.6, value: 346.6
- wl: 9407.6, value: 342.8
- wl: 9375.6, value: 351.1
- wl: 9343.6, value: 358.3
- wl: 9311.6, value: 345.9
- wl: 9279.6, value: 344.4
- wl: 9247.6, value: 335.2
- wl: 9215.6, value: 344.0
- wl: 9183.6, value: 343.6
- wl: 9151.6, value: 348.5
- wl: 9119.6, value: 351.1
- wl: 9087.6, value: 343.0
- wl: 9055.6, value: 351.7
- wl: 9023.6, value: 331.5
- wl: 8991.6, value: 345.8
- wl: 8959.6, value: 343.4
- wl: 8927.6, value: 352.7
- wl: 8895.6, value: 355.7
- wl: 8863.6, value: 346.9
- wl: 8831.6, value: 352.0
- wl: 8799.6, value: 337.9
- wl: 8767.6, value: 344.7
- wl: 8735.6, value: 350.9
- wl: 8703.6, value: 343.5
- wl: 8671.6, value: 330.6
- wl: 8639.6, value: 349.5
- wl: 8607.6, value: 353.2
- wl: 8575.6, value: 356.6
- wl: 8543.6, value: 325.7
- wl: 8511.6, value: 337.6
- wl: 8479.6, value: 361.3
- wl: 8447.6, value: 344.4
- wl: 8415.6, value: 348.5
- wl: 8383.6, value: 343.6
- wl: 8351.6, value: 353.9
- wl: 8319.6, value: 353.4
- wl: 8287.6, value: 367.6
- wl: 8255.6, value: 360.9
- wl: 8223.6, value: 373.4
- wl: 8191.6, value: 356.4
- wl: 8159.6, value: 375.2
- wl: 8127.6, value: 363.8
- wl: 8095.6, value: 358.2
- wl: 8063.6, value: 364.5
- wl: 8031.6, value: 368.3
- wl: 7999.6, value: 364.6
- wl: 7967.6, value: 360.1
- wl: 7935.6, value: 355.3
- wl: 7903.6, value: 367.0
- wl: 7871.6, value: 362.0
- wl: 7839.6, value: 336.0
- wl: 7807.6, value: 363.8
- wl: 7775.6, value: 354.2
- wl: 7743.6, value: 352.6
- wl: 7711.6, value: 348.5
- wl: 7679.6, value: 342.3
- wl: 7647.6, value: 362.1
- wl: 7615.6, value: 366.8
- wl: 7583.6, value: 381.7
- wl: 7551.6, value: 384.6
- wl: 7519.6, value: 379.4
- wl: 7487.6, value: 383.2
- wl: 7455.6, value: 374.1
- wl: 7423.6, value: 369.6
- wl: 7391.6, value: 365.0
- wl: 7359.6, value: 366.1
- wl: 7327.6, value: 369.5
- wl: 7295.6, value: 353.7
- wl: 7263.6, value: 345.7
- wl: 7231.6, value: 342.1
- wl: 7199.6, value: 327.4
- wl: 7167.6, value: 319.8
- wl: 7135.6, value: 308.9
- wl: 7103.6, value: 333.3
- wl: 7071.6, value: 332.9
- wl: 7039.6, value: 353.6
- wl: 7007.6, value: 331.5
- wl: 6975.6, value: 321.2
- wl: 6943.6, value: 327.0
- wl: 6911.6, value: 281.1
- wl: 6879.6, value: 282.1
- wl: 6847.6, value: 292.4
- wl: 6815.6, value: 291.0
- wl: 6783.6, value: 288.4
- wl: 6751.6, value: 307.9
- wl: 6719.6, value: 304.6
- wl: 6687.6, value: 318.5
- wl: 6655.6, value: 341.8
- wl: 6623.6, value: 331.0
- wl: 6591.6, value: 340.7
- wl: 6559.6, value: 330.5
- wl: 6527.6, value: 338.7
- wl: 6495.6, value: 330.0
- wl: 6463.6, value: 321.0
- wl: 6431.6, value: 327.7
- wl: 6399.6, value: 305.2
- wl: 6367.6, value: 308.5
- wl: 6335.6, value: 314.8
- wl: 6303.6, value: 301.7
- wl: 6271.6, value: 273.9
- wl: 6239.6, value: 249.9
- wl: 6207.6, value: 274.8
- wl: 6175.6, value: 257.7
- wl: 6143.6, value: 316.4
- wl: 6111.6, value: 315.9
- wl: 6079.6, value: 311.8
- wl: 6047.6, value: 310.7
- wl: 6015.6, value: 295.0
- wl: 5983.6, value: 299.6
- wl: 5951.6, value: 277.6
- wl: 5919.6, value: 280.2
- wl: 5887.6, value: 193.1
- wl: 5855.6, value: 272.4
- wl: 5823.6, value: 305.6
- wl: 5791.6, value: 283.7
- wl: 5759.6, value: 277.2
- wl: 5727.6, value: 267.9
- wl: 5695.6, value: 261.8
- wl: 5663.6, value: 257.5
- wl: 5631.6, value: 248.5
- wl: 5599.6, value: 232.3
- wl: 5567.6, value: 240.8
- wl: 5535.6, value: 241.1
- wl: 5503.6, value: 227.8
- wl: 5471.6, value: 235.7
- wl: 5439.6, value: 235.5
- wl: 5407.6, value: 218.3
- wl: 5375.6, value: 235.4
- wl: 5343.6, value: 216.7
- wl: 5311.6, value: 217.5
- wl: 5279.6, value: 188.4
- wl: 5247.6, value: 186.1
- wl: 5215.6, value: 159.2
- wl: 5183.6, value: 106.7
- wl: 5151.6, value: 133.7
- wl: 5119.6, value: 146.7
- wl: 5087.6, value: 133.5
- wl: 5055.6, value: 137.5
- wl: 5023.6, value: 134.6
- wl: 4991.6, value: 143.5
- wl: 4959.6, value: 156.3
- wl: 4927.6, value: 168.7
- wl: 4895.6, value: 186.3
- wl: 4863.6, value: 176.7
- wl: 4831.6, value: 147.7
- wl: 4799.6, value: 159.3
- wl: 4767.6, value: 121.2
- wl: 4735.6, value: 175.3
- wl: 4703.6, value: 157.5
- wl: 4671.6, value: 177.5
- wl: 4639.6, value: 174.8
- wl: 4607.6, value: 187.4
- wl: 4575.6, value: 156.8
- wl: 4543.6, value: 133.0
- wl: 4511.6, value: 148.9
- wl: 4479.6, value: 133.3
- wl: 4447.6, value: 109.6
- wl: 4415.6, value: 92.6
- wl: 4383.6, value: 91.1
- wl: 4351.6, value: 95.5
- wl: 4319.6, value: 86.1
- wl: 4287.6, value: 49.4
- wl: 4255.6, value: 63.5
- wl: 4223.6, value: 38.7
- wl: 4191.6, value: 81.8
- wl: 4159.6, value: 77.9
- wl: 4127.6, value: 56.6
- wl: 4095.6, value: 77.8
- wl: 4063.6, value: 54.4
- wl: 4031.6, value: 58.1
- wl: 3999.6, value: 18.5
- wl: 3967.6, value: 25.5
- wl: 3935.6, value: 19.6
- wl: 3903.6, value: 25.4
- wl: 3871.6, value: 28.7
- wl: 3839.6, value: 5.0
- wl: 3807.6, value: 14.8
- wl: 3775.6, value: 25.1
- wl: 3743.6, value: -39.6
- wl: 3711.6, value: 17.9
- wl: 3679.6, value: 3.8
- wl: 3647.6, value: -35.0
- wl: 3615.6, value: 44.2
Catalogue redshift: 0.000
